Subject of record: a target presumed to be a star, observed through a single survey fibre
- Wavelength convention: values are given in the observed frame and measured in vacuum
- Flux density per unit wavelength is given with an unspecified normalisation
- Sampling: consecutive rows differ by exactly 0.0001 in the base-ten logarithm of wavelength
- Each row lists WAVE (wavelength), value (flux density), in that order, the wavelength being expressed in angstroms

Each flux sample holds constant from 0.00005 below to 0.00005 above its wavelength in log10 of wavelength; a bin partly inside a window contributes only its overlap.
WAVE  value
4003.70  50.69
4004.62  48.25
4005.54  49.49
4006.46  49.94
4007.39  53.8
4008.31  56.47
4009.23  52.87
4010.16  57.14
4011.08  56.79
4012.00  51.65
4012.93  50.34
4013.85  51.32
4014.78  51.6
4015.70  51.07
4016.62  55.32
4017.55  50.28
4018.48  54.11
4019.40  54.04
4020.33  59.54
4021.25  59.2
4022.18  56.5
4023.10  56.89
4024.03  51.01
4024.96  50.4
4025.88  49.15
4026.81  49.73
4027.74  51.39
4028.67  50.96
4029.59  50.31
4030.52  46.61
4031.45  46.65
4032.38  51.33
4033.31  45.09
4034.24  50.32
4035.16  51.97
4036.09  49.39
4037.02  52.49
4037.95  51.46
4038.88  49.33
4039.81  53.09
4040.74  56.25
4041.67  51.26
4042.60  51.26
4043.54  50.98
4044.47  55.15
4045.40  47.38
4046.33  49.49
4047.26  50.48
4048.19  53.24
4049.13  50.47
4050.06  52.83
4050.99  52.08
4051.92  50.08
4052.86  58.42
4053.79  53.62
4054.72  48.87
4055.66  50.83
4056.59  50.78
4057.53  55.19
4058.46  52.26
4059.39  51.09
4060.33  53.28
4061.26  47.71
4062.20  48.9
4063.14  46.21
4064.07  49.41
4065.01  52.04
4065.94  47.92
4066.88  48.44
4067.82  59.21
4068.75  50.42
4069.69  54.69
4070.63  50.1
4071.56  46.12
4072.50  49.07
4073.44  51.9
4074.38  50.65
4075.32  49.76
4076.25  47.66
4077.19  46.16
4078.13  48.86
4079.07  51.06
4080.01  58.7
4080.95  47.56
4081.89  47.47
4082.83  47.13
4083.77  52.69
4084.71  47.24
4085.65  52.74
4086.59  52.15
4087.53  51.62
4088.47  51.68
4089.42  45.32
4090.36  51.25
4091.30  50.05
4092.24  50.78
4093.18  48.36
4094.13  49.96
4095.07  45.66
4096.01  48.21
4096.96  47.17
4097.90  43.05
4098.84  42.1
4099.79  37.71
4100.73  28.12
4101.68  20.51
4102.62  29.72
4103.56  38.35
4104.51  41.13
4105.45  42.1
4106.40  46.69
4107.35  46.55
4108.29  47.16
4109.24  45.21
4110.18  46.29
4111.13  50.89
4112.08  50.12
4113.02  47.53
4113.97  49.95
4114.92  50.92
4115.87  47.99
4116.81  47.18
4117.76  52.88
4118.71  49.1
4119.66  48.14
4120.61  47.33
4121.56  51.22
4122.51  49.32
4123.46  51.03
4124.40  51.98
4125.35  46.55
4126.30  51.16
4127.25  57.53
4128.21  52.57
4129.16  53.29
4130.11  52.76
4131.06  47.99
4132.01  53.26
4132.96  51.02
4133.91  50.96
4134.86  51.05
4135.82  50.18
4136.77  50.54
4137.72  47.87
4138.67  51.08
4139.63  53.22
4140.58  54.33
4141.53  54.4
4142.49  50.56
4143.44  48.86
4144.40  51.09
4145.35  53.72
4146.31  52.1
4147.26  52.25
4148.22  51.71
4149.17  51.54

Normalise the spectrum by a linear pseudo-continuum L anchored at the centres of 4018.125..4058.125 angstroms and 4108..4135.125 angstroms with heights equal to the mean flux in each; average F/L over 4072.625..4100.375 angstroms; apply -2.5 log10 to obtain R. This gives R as 0.05 mag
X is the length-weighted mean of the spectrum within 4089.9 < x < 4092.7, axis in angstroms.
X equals 50.8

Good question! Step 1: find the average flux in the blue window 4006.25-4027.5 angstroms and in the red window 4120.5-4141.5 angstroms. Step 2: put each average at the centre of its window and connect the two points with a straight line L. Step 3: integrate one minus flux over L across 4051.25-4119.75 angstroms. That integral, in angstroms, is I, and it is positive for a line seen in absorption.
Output 5.3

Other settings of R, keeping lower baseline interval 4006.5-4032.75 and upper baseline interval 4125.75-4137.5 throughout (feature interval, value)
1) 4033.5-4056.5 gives 0.02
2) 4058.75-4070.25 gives 0.03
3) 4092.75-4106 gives 0.28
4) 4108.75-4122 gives 0.06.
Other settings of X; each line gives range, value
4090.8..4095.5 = 49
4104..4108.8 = 44.6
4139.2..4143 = 53.1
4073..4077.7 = 49.2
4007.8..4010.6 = 55.4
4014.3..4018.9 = 52.4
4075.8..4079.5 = 48.4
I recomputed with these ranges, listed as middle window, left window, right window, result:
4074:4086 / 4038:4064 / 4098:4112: -1.1 angstroms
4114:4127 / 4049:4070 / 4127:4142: 0.5 angstroms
